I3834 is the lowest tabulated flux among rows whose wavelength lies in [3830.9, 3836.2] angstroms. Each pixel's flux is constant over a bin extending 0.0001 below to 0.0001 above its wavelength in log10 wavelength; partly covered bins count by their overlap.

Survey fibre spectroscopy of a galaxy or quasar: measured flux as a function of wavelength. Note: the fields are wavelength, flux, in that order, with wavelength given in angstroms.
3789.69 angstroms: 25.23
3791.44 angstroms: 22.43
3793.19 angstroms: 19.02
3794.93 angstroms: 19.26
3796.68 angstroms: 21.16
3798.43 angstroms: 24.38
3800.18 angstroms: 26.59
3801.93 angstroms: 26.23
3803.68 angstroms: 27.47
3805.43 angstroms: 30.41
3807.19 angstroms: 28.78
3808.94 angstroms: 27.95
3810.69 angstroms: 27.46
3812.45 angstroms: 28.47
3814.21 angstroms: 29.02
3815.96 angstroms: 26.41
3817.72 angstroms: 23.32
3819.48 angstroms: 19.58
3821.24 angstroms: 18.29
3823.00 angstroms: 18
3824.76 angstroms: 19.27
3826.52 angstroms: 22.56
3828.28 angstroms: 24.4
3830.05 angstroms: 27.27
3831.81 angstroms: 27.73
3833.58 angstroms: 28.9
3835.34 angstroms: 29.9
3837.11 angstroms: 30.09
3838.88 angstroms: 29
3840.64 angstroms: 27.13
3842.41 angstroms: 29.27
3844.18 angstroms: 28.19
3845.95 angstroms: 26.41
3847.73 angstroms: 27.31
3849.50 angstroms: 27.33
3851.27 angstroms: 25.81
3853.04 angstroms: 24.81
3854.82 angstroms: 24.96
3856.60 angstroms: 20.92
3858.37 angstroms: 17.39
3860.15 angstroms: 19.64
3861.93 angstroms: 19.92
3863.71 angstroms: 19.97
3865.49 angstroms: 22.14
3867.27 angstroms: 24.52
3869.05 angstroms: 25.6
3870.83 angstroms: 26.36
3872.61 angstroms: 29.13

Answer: 27.73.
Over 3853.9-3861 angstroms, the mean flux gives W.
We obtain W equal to 20.7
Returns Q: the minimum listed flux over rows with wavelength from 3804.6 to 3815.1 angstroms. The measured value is 27.46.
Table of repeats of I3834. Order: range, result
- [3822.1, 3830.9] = 18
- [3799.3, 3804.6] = 26.23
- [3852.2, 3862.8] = 17.39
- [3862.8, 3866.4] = 19.97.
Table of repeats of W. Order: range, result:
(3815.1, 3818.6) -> 24.8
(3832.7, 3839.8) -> 29.5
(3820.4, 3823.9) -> 18.2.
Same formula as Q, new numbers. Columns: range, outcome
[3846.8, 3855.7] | 24.81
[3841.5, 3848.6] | 26.41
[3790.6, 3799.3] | 19.02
